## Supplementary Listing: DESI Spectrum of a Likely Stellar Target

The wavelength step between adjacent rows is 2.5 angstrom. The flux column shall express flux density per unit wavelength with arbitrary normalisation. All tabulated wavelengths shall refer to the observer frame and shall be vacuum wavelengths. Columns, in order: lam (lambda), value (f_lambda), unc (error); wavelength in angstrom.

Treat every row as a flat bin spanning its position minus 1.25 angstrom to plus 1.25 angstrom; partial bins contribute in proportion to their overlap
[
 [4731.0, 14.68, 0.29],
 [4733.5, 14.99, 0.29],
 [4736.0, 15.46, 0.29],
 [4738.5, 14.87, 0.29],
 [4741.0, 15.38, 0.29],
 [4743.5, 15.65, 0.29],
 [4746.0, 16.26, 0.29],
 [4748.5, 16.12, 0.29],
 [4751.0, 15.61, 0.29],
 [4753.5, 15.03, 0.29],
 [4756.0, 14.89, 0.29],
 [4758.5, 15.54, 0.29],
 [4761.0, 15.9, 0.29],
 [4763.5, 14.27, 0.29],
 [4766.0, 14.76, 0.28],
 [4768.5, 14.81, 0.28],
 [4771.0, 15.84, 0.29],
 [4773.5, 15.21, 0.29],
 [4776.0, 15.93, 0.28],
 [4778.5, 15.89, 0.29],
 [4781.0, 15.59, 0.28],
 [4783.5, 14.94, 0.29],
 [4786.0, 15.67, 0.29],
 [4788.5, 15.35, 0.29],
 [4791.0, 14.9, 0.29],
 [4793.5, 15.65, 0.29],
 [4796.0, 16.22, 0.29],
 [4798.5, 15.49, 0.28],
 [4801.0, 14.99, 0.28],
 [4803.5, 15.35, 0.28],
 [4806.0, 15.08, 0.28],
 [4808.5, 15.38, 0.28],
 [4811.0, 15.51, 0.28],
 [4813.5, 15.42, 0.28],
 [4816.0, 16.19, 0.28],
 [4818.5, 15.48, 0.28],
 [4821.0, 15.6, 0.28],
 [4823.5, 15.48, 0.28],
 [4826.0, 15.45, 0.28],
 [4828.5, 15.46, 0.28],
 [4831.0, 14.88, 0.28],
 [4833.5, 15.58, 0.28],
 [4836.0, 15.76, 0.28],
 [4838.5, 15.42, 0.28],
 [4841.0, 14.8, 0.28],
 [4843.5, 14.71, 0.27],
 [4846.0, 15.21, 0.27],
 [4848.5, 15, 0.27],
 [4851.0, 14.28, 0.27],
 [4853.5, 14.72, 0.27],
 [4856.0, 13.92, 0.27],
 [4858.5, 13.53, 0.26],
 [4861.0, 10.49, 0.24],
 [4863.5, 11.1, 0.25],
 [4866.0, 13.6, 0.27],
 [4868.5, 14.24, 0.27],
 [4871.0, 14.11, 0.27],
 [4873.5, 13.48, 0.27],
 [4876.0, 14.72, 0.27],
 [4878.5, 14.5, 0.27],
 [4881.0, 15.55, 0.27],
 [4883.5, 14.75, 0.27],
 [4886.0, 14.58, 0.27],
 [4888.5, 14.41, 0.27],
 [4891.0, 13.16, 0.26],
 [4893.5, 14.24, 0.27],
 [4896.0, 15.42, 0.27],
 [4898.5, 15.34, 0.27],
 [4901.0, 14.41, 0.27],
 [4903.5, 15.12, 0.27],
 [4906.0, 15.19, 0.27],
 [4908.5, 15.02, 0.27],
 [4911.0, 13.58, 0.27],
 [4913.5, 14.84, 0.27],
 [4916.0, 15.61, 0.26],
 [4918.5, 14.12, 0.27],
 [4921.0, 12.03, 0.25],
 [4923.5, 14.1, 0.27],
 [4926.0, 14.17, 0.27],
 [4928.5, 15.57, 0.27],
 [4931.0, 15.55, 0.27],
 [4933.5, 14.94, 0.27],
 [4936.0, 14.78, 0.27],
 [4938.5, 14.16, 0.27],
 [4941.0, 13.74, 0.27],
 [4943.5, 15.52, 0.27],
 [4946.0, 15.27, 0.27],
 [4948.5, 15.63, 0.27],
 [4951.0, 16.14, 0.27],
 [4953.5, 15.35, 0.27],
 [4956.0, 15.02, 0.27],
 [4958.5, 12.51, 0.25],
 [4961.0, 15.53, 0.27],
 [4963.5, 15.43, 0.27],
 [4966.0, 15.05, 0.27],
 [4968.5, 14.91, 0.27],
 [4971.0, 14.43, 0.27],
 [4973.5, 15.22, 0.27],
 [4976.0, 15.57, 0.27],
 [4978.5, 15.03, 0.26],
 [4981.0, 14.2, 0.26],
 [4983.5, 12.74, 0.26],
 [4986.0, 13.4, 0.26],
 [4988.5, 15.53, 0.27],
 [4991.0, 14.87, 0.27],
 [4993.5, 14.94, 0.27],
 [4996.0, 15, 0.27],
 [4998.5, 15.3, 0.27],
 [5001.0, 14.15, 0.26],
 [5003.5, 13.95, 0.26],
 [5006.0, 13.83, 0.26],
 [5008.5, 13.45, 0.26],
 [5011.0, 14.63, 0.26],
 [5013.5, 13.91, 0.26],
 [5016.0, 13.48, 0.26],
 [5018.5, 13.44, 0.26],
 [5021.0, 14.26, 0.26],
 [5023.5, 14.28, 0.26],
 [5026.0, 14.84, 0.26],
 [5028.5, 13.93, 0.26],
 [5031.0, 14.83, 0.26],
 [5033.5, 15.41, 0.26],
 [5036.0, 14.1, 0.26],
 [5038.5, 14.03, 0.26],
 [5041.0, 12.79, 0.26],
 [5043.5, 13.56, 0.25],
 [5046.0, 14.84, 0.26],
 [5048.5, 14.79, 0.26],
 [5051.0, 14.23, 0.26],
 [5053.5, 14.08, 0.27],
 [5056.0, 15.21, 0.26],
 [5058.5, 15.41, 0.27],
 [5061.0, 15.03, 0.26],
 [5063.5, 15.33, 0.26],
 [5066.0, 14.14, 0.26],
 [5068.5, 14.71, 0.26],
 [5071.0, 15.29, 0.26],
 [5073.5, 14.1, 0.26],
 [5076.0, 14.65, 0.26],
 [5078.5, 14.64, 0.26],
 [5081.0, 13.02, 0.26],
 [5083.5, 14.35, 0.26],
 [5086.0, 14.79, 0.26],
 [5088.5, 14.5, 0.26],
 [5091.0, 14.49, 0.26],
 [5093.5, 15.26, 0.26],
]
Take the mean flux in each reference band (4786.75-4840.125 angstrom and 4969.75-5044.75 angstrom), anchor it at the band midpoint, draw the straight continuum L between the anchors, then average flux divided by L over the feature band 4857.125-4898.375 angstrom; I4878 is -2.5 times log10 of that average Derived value 0.09 mag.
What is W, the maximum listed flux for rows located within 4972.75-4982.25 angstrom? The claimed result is 15.57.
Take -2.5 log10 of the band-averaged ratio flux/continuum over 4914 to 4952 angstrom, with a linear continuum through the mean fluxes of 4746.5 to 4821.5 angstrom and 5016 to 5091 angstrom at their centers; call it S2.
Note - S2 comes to 0.01 mag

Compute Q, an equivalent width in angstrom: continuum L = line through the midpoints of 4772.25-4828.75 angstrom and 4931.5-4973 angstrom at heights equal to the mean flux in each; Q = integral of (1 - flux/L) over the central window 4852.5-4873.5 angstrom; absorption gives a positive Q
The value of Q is 2.8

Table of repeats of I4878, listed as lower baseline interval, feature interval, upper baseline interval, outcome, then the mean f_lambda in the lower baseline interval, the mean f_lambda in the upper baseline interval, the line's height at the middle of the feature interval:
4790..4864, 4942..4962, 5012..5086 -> -0.03 mag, 14.9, 14.4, 14.6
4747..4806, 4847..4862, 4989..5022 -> 0.10 mag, 15.4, 14.3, 15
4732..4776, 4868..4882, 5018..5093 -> 0.04 mag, 15.3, 14.5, 15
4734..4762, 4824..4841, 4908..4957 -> -0.02 mag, 15.5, 14.8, 15.2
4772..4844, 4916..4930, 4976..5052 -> 0.05 mag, 15.4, 14.3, 14.8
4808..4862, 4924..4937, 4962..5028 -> -0.02 mag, 14.9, 14.5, 14.6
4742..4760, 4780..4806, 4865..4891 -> -0.02 mag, 15.6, 14.3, 15.2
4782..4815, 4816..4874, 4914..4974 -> 0.05 mag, 15.4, 14.8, 15.2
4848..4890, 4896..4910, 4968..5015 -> -0.07 mag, 13.9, 14.5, 14.1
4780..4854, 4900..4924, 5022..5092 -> 0.04 mag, 15.3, 14.5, 15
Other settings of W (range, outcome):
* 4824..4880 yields 15.76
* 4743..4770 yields 16.26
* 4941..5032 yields 16.14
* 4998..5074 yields 15.41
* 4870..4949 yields 15.63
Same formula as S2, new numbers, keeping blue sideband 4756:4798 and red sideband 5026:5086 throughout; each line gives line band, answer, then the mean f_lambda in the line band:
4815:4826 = -0.028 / 15.6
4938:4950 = -0.007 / 14.9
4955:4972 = 0.006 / 14.7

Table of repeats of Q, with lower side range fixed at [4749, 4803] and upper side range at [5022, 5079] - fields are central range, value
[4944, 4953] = -0.5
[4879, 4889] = 0.1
